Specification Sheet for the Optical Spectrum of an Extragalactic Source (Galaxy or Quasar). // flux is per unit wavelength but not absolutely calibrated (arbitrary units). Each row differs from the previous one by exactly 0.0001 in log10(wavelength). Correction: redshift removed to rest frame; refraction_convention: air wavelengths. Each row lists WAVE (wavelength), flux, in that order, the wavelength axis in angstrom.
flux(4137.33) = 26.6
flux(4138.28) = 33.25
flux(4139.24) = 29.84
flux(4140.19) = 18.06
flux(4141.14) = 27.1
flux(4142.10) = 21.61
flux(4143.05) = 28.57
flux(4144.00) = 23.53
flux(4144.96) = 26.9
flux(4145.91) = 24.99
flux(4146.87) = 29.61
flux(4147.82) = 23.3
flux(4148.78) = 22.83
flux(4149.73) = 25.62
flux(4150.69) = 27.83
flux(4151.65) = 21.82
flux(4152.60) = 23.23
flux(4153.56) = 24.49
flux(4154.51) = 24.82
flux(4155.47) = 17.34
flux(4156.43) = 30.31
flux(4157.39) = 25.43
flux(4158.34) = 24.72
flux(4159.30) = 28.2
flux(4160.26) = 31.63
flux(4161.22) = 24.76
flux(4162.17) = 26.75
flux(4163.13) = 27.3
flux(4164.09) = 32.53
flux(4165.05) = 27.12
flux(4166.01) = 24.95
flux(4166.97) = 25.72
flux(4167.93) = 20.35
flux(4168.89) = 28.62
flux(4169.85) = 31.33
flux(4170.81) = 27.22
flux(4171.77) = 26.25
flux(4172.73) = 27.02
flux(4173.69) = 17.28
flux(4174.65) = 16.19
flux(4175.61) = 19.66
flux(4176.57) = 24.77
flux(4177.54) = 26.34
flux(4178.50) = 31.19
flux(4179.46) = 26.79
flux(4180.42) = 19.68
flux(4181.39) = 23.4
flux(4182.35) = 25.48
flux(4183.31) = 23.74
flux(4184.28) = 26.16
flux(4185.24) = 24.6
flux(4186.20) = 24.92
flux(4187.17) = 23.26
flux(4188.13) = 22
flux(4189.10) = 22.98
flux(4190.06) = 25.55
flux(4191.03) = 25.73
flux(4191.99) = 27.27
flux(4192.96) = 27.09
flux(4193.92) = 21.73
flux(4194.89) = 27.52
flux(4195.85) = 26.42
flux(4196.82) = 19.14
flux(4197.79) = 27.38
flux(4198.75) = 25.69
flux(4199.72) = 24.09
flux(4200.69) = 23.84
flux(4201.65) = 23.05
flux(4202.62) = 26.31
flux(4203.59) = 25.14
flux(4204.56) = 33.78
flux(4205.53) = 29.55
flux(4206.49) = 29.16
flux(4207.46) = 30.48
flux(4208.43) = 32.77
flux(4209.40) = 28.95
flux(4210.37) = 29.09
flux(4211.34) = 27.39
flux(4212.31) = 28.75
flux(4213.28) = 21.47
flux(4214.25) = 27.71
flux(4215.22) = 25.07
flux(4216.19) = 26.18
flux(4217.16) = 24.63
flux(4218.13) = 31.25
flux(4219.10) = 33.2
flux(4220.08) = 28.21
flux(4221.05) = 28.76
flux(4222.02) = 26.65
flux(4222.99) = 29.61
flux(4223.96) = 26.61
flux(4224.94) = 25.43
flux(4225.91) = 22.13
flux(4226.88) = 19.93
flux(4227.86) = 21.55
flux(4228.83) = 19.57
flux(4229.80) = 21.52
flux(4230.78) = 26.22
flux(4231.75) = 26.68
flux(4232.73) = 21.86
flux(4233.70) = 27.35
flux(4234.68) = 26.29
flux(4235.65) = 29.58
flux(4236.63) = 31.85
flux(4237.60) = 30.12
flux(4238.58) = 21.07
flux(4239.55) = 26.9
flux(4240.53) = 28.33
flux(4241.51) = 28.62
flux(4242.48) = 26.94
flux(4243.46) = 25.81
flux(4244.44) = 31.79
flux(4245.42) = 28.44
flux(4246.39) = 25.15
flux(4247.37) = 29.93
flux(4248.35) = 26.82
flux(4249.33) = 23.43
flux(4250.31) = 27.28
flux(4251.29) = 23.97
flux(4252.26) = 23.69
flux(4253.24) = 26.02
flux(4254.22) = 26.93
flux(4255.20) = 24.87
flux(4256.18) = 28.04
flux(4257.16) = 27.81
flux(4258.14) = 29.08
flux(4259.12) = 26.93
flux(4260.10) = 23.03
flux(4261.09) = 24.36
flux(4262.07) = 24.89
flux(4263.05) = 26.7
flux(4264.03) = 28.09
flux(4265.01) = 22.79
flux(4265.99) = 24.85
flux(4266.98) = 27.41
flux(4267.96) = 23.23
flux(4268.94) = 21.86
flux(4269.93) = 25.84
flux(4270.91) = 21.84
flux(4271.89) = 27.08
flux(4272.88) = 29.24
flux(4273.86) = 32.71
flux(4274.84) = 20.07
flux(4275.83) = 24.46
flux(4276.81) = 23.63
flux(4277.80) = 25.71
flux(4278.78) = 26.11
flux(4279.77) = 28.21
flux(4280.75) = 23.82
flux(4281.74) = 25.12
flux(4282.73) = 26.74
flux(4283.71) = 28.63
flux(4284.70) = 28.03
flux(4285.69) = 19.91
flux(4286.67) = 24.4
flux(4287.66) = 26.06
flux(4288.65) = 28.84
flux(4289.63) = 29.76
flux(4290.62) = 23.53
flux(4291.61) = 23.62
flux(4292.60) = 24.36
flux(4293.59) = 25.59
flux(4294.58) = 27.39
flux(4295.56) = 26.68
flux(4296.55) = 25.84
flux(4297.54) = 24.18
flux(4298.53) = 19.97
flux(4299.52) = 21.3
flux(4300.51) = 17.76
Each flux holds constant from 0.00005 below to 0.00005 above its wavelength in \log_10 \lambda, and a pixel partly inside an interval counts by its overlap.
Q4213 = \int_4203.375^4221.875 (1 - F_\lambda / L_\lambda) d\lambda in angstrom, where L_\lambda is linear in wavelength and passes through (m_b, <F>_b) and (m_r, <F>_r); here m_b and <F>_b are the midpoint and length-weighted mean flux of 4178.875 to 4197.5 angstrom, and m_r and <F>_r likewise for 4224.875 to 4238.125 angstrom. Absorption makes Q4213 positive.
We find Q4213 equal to -2.81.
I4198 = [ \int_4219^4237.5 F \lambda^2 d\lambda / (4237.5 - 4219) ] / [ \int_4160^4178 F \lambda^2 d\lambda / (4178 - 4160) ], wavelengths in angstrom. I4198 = 1.0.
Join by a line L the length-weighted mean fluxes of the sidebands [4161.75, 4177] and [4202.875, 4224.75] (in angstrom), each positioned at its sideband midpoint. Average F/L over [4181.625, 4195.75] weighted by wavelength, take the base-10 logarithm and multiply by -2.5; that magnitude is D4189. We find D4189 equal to 0.07 mag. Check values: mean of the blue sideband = 25.2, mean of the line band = 24.9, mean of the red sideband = 28.3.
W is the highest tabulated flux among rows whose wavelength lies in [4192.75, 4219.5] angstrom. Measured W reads 33.78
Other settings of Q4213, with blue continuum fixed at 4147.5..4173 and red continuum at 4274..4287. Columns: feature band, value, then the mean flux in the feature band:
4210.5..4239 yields -0.6 angstrom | 26.1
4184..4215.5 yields -0.6 angstrom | 26.2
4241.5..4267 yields -1.0 angstrom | 26.4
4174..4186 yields 0.9 angstrom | 23.9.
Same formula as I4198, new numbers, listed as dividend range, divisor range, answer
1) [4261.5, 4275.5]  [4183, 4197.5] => 1.07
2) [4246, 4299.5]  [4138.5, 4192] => 1.07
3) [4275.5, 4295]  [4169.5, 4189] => 1.11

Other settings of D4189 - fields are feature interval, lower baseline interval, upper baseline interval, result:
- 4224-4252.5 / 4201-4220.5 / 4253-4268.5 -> 0.042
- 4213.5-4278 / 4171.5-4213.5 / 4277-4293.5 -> -0.020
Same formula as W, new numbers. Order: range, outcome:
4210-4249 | 33.2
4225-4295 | 32.71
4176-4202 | 31.19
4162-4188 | 32.53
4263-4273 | 29.24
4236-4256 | 31.85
